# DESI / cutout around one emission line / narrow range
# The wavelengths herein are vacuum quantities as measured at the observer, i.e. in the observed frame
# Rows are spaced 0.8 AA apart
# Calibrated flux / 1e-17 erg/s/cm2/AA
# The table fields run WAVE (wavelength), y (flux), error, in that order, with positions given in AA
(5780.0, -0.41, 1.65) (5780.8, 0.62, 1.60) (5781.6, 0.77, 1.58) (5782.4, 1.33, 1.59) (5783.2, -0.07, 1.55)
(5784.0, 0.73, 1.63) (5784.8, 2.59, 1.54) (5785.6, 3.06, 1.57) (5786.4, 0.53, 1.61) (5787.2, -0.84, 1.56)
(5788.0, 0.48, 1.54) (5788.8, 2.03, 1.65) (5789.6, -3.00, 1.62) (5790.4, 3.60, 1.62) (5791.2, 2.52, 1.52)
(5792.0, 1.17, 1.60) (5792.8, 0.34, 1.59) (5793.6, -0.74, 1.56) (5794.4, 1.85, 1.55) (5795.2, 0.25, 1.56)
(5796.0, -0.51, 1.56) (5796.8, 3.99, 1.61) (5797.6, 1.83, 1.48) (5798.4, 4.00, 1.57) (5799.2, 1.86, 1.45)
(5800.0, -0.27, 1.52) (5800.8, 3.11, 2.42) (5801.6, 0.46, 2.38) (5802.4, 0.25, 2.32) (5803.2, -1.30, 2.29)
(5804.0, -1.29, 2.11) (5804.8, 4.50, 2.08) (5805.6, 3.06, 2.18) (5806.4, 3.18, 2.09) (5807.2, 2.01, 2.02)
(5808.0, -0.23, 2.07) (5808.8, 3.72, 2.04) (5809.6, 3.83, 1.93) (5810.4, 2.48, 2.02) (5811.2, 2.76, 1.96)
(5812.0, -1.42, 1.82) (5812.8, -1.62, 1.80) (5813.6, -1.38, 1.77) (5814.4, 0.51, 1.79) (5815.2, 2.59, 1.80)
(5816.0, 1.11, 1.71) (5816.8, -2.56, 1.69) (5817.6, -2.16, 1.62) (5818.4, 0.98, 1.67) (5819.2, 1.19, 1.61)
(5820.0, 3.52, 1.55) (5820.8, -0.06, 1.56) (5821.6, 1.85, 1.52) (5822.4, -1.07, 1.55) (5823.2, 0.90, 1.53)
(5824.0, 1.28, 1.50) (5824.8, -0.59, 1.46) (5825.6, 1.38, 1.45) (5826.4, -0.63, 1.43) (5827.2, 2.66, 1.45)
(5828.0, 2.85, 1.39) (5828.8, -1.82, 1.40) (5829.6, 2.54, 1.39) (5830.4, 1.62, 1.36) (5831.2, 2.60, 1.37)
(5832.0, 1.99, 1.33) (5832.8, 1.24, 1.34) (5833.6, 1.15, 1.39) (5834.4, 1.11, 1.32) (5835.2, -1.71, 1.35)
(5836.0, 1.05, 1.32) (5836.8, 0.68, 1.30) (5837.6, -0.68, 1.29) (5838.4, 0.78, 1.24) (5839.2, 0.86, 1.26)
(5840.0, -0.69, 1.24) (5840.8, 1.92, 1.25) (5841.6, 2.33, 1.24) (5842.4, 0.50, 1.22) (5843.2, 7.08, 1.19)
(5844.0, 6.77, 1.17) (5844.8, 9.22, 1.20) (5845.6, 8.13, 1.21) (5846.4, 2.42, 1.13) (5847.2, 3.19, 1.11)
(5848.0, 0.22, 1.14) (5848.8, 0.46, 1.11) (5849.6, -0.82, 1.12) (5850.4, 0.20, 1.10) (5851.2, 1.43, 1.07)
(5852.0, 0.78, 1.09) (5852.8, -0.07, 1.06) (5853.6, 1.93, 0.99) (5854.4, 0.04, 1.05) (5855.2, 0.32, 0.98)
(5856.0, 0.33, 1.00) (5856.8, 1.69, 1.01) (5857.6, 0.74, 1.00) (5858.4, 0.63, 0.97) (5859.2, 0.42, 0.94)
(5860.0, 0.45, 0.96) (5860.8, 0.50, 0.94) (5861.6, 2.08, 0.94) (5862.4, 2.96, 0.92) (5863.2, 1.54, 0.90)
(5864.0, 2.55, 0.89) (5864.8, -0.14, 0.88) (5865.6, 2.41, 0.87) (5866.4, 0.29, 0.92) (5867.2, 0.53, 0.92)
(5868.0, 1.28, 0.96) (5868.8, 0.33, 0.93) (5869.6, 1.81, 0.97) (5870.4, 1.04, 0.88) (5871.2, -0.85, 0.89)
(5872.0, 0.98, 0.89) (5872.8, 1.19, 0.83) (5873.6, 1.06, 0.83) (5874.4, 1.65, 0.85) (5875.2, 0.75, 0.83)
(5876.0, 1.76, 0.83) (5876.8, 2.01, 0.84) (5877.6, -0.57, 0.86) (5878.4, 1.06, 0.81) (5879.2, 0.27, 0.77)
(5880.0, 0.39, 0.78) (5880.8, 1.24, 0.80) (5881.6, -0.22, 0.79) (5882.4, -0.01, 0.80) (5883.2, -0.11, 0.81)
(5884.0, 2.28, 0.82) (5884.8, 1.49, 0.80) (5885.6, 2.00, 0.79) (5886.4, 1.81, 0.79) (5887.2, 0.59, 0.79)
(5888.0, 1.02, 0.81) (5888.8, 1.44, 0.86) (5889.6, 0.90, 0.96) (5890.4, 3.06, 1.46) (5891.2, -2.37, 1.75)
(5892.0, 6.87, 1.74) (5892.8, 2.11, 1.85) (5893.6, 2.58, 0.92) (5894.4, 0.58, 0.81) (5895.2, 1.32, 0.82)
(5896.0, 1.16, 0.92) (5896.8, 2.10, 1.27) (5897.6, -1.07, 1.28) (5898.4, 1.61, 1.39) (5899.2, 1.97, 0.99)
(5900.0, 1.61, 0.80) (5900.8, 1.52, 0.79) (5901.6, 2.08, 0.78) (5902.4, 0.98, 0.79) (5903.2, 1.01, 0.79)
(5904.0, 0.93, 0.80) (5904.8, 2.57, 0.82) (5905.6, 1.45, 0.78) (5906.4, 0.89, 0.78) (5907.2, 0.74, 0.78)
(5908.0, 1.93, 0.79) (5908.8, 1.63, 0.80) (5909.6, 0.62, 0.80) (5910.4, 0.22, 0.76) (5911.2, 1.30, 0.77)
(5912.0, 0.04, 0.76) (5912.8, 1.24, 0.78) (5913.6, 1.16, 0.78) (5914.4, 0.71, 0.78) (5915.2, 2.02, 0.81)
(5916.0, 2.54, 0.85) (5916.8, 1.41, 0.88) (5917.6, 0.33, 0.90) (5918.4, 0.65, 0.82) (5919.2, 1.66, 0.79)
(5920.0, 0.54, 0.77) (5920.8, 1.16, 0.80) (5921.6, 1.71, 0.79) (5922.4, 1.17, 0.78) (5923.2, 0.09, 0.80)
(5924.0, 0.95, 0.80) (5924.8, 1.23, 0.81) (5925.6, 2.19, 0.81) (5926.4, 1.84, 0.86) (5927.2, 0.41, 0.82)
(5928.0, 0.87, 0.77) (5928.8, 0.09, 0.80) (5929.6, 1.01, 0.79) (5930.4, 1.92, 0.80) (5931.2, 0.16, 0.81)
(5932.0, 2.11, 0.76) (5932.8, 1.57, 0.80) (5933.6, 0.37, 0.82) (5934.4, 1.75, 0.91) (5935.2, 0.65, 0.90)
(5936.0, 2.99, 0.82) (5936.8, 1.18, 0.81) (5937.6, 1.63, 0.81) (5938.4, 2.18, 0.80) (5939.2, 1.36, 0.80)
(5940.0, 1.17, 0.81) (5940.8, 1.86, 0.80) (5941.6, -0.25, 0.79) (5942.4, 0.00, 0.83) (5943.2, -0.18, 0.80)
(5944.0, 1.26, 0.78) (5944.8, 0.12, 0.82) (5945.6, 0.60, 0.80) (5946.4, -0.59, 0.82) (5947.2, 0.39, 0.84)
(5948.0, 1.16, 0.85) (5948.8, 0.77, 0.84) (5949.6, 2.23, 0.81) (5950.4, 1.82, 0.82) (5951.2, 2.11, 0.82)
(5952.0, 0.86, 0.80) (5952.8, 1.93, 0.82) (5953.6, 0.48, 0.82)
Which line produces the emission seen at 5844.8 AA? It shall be Hbeta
